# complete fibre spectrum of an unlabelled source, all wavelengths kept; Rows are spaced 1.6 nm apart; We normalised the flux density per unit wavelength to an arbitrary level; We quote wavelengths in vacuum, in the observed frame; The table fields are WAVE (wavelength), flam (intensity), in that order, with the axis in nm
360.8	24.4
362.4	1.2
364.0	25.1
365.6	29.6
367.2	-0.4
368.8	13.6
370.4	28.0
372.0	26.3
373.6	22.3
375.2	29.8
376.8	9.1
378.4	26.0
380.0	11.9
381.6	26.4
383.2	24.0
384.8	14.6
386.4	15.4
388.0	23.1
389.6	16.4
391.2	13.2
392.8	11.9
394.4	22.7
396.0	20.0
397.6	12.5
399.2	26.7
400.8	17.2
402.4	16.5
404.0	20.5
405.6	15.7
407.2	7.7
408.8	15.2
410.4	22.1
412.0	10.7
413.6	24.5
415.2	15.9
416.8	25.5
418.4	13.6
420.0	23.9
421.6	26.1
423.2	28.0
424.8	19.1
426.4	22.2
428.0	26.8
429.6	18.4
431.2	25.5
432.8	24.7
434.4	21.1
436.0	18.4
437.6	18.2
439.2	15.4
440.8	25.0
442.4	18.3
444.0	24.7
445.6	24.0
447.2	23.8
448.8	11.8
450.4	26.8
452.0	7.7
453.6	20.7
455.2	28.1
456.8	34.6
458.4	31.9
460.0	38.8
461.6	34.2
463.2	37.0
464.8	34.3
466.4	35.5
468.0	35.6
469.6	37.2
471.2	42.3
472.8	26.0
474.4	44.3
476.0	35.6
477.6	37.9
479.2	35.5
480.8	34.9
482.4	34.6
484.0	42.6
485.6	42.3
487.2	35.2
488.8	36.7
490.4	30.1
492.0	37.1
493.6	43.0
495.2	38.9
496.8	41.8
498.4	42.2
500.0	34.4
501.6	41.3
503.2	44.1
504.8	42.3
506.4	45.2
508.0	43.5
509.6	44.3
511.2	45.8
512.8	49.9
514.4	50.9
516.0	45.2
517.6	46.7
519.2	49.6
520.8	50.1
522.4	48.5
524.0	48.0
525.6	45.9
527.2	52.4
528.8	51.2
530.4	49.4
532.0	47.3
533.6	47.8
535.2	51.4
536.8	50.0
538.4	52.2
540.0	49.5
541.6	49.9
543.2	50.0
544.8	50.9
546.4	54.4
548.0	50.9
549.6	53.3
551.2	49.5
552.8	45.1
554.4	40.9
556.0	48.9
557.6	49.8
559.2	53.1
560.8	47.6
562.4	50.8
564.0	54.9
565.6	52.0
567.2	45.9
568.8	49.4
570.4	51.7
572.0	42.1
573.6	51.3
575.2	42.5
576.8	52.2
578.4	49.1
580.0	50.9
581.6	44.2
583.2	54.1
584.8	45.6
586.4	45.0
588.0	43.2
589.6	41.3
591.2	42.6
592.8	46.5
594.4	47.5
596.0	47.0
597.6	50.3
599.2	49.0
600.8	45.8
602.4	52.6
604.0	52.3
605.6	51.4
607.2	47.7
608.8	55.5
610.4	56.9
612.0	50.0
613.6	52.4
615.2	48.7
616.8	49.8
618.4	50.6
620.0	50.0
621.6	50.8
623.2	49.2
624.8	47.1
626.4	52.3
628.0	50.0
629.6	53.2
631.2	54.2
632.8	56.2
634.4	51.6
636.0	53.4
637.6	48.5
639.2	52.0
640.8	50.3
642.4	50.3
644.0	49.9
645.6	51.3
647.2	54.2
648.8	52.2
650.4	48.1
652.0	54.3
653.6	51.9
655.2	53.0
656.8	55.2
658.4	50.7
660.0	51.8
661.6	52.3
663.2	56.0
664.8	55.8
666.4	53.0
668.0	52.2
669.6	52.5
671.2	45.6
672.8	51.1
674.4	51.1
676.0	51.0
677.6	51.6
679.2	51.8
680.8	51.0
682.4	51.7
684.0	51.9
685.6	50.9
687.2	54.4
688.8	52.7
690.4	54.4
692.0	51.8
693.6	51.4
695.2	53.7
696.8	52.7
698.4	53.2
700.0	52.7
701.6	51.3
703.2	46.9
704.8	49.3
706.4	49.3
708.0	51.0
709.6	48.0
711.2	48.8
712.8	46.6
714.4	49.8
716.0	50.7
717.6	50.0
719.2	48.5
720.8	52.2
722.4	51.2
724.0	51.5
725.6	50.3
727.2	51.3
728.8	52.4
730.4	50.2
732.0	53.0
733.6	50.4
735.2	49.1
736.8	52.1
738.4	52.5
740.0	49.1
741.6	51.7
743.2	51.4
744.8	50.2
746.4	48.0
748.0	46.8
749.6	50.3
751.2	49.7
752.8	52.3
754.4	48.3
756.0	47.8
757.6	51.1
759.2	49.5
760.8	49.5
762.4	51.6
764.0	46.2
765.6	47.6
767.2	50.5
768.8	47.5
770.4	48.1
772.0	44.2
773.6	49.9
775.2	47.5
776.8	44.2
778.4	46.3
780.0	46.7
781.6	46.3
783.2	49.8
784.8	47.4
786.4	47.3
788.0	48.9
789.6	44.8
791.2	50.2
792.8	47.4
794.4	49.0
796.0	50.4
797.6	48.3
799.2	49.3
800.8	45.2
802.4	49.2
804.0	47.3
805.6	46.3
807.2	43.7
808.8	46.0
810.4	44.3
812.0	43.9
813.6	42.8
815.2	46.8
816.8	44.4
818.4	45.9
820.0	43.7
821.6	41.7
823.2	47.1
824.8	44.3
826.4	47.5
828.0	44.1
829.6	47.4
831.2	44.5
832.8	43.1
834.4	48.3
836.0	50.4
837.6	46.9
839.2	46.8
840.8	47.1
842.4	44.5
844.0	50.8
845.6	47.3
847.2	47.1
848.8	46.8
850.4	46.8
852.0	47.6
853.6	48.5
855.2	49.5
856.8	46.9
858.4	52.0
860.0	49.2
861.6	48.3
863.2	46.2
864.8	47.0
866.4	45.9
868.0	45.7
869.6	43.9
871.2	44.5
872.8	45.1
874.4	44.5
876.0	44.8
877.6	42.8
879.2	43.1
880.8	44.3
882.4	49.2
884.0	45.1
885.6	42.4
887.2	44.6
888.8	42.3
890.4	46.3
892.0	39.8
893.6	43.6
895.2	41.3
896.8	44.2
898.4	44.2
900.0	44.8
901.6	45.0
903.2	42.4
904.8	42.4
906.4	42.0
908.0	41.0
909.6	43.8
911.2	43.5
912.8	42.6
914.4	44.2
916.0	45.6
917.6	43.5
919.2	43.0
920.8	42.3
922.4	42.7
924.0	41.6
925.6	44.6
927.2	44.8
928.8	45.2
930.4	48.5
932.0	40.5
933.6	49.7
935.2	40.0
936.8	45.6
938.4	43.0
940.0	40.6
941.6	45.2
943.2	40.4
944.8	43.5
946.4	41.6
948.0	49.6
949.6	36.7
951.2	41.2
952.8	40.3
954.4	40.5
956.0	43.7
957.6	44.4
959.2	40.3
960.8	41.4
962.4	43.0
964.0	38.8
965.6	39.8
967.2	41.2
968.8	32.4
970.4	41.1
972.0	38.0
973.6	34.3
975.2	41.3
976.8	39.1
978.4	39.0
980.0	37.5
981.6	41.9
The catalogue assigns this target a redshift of 0.14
